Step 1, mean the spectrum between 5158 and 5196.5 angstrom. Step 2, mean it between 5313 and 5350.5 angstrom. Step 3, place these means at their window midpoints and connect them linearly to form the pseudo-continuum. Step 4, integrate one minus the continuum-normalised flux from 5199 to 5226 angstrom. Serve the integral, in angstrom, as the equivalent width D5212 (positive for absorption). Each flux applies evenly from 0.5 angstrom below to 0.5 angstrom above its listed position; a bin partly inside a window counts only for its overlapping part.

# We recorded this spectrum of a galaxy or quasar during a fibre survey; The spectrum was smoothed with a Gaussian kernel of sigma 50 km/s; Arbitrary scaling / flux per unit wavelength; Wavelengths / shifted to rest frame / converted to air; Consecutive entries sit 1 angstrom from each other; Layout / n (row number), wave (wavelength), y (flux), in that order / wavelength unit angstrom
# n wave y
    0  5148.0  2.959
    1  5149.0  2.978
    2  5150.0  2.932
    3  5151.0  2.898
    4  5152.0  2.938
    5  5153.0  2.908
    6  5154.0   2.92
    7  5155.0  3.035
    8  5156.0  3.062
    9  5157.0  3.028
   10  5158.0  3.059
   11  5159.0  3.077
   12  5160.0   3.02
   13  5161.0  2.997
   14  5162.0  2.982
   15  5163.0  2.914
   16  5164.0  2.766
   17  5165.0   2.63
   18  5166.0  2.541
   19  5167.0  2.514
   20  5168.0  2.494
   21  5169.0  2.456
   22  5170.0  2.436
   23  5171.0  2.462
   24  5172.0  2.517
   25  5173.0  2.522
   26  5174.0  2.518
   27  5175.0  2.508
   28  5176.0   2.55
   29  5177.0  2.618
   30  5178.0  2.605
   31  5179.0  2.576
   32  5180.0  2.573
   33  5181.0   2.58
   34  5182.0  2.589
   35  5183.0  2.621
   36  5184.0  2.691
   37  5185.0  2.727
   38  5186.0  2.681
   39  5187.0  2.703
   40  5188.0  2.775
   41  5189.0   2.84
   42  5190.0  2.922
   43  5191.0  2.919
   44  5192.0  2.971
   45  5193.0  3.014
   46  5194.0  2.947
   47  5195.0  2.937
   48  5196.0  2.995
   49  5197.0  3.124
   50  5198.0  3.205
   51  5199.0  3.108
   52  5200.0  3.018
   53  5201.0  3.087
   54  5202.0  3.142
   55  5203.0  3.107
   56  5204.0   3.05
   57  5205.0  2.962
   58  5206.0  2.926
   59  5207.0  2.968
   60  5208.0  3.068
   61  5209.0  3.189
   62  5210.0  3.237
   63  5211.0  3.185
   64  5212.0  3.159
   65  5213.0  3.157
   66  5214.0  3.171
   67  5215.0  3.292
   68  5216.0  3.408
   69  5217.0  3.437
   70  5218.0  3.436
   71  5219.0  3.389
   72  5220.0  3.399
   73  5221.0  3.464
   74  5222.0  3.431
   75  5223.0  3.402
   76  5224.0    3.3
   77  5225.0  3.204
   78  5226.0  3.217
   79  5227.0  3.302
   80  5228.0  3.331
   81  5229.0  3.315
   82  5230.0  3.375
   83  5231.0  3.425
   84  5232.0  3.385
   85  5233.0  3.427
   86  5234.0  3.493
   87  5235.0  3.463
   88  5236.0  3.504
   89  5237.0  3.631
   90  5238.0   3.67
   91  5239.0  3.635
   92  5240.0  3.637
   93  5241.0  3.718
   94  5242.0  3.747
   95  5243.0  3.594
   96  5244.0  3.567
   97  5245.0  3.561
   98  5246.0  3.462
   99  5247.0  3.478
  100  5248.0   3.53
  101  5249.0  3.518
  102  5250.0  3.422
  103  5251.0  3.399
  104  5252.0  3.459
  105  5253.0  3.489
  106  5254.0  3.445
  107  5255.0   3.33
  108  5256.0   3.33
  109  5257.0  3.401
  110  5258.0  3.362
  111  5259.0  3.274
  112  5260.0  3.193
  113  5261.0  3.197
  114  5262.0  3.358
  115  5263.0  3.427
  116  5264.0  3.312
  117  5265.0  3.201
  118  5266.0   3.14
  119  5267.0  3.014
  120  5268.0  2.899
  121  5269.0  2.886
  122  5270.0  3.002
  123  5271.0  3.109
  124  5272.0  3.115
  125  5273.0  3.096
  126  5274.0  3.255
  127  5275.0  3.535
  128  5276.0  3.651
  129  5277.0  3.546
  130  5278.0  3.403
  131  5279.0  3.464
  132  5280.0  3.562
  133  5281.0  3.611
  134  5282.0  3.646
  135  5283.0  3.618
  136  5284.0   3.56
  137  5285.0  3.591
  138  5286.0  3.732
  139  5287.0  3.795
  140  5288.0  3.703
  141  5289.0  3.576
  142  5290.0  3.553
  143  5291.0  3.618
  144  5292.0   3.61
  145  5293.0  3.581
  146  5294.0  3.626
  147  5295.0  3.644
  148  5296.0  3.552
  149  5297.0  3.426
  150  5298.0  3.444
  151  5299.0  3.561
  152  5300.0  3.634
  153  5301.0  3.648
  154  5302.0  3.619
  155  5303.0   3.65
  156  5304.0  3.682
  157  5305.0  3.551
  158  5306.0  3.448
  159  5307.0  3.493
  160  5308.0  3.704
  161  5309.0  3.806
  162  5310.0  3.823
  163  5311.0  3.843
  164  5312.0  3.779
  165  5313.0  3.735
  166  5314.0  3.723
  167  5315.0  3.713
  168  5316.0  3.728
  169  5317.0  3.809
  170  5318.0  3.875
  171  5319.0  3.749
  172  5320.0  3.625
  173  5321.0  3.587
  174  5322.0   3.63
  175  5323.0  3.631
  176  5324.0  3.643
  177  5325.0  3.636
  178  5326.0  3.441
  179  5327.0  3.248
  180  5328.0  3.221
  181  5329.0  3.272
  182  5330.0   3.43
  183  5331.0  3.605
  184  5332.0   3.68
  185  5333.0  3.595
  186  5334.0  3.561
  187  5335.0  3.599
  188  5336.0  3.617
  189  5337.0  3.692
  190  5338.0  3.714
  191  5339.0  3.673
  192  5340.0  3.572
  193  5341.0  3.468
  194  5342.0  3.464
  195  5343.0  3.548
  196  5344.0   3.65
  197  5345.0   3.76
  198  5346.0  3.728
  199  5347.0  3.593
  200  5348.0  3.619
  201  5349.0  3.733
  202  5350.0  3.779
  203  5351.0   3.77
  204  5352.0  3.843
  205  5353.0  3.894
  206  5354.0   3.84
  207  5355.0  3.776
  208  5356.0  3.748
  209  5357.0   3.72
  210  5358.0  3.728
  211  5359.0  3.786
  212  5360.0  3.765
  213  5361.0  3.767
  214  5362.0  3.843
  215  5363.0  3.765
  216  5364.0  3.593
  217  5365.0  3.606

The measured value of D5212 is -2.7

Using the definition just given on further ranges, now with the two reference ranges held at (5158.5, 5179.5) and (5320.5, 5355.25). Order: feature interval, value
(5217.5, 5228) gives -1.40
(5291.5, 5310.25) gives -1.10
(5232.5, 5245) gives -2.21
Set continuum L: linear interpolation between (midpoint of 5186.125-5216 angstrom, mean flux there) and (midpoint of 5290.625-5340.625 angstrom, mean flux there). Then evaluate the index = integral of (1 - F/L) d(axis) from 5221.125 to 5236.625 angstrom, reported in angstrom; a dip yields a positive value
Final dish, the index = -0.9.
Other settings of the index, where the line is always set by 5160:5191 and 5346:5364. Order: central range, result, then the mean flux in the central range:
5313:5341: -0.1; 3.6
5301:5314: -0.8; 3.68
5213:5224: -1.7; 3.37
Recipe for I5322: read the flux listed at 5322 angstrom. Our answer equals 3.63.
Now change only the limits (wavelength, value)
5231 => 3.425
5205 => 2.962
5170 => 2.436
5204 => 3.05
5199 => 3.108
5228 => 3.331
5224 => 3.3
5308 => 3.704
